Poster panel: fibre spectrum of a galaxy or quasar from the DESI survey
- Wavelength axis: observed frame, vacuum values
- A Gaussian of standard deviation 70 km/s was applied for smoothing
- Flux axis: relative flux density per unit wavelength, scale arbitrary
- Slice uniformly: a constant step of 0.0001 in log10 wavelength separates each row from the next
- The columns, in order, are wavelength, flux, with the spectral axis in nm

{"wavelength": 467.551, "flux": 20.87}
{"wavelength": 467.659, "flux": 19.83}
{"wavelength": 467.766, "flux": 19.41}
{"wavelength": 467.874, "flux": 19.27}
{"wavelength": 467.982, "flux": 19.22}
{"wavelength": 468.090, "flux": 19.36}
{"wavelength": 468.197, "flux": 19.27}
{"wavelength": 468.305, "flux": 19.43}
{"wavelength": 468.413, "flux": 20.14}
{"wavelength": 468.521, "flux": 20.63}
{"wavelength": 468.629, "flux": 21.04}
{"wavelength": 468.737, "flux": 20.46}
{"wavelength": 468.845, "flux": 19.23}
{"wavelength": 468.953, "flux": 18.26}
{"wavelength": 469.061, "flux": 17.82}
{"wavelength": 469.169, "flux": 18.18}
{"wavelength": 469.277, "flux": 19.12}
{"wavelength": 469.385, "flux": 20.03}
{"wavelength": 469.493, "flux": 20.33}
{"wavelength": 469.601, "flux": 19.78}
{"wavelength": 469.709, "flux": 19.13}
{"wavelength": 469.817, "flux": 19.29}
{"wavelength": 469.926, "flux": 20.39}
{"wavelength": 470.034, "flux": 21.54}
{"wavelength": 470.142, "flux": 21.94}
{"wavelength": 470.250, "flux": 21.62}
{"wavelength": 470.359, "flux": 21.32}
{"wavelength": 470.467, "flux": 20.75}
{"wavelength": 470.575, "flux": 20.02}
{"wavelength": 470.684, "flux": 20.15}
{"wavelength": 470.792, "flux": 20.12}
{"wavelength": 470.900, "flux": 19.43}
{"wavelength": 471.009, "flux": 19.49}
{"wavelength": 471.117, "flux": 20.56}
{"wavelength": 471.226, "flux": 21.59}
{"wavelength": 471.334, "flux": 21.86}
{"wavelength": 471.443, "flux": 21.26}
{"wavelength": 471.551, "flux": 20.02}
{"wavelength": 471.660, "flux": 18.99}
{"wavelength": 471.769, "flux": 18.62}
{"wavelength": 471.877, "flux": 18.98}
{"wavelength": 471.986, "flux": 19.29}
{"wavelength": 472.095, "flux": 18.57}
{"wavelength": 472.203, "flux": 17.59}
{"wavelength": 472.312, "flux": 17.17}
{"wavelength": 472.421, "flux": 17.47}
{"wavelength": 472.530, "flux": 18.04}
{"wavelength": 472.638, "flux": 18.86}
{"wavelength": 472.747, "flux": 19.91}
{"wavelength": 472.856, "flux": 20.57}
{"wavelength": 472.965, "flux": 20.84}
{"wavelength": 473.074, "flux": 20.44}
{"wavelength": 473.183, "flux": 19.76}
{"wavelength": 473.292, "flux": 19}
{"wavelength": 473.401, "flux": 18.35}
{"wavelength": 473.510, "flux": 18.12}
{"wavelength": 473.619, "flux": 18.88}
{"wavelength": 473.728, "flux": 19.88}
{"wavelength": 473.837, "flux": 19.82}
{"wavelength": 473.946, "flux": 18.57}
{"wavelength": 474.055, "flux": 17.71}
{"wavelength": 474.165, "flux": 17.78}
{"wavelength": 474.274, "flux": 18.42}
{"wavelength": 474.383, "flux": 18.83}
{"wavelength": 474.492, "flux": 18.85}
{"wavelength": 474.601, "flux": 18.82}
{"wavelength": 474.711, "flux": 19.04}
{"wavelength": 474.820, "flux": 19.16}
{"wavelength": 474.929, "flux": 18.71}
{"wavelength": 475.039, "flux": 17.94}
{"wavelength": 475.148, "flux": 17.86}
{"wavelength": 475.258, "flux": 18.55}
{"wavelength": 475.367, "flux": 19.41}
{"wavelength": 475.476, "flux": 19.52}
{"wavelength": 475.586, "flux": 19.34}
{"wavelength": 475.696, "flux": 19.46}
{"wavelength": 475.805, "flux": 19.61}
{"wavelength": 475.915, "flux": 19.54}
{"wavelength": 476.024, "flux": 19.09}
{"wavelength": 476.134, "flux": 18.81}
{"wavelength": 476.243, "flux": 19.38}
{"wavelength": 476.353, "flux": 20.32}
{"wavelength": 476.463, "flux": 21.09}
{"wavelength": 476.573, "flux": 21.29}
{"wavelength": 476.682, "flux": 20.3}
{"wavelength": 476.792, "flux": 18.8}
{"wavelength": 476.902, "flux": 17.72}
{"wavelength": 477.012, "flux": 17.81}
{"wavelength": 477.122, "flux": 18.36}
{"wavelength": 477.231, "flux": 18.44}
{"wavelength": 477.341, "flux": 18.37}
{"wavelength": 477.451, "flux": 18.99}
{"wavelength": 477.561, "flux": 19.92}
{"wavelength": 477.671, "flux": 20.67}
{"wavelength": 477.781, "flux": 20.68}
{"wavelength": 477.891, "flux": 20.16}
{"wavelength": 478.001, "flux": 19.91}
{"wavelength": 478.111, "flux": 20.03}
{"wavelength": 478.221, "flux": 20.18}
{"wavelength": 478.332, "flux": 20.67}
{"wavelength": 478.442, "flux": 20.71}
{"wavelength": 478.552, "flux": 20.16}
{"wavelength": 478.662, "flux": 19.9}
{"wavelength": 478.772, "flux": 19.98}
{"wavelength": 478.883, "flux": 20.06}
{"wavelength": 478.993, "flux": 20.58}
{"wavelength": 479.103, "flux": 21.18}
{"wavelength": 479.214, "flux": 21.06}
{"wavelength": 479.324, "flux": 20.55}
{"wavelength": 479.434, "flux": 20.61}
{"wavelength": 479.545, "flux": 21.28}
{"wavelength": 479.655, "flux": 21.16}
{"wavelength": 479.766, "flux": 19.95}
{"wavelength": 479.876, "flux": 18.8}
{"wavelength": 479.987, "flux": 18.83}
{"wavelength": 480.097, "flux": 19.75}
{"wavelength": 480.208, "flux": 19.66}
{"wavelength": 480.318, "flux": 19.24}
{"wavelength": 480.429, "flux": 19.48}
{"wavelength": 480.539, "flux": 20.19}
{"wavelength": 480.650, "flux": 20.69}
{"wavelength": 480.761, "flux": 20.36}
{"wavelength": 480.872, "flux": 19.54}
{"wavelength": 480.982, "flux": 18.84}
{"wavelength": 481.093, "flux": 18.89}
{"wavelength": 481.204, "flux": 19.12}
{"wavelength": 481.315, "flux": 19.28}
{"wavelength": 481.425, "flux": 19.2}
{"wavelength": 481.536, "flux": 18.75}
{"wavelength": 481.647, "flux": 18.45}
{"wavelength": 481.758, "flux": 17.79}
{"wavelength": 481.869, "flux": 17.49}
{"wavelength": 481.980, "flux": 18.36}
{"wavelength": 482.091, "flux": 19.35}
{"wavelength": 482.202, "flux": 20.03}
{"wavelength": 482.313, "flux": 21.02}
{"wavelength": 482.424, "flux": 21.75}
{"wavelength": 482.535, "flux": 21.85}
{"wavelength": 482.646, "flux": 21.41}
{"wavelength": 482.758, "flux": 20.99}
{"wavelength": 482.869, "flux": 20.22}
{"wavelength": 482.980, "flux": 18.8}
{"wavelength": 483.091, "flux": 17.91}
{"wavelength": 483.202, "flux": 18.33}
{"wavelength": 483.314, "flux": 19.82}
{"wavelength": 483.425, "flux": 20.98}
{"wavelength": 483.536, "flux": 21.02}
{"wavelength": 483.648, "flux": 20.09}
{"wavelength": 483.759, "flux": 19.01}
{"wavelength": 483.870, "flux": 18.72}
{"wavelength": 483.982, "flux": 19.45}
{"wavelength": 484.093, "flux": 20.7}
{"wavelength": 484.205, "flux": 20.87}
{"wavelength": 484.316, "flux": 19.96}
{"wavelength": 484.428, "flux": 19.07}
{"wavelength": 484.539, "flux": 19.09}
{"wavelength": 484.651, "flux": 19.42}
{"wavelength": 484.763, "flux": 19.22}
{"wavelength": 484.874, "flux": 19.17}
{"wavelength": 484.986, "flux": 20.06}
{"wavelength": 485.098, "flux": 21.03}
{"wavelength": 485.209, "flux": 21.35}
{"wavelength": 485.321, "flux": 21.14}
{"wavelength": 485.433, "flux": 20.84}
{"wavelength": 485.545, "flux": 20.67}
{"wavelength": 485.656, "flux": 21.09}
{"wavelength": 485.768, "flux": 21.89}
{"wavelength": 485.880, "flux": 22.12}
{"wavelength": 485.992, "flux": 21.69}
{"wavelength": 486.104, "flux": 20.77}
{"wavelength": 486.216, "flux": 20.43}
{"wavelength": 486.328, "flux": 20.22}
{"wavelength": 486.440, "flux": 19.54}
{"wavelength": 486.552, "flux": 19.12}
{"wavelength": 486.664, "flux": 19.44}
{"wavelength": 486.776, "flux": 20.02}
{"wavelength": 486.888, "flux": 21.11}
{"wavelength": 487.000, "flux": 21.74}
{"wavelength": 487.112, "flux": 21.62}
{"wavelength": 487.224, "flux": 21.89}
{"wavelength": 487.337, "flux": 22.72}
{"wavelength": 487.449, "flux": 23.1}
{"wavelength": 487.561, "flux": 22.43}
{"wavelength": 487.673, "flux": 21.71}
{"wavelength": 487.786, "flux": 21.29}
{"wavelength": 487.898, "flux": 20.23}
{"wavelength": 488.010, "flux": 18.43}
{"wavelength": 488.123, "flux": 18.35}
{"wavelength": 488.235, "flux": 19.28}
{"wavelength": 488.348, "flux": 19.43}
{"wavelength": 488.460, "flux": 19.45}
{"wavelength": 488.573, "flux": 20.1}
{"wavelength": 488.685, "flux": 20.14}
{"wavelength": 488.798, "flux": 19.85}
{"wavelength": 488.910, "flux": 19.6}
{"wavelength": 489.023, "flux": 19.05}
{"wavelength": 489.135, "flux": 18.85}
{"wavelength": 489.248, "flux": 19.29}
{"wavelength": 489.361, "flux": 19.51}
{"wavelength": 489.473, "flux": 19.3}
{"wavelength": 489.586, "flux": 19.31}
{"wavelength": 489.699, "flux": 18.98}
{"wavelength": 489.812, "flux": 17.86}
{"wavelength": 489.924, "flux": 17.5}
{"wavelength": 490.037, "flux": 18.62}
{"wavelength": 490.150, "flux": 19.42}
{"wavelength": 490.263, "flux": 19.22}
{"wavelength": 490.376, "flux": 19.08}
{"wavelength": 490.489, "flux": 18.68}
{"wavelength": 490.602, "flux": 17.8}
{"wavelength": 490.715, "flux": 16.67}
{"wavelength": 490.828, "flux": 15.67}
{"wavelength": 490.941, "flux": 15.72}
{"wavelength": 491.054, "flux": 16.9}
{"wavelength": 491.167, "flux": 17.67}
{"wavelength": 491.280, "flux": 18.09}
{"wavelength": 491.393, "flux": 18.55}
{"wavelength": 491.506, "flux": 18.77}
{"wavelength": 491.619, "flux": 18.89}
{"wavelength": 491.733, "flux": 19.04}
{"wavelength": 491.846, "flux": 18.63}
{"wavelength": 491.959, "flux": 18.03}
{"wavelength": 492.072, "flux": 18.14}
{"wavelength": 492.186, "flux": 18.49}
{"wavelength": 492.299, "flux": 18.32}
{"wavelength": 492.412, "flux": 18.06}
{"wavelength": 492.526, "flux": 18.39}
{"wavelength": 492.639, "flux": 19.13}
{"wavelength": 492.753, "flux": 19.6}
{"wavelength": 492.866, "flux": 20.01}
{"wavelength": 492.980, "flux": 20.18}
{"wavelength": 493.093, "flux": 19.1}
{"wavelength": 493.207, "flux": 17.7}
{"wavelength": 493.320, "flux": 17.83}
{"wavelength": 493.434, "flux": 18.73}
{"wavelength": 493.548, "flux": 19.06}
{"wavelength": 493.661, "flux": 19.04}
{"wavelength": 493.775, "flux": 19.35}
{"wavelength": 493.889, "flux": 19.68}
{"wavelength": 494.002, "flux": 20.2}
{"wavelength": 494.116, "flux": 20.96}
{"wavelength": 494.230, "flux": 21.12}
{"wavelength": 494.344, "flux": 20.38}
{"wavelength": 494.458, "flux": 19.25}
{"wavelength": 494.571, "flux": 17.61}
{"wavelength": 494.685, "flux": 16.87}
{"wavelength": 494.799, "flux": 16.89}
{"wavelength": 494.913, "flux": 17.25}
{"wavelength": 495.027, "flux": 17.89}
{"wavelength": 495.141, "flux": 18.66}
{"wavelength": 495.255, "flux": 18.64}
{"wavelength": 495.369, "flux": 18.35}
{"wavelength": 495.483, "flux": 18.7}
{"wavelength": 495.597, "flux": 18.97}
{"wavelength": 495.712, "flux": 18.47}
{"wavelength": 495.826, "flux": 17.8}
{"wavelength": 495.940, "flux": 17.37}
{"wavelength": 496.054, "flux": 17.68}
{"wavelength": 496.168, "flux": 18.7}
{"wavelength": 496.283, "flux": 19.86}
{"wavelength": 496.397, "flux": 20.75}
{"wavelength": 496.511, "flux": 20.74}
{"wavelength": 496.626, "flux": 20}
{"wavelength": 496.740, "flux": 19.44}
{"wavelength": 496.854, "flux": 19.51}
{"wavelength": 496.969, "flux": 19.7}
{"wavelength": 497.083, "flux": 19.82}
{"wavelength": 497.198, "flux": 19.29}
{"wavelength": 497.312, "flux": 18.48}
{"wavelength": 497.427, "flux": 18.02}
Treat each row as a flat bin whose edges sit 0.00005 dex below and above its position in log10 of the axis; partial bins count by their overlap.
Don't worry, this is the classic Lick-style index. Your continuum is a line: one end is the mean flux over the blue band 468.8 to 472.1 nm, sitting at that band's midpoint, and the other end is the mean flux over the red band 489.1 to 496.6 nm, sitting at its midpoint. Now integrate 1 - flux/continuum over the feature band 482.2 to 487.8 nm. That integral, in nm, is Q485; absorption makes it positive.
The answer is -0.43 nm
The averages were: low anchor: 19.9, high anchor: 18.6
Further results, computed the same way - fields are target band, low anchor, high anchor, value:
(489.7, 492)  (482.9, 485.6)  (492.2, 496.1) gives 0.13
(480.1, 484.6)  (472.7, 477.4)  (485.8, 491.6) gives -0.07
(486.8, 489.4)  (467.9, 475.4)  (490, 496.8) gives -0.21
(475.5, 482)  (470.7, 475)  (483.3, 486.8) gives 0.02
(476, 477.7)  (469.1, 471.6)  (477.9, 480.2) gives 0.08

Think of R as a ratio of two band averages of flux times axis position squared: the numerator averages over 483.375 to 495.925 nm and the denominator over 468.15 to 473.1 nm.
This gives 1.1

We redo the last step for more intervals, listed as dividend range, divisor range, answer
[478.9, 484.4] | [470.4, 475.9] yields 1.07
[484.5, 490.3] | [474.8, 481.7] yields 1.07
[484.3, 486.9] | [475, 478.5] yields 1.08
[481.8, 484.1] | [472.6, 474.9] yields 1.08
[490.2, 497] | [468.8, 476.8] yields 1.05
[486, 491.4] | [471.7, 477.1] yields 1.09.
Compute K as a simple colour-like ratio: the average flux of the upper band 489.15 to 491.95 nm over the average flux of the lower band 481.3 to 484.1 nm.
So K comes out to 0.93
